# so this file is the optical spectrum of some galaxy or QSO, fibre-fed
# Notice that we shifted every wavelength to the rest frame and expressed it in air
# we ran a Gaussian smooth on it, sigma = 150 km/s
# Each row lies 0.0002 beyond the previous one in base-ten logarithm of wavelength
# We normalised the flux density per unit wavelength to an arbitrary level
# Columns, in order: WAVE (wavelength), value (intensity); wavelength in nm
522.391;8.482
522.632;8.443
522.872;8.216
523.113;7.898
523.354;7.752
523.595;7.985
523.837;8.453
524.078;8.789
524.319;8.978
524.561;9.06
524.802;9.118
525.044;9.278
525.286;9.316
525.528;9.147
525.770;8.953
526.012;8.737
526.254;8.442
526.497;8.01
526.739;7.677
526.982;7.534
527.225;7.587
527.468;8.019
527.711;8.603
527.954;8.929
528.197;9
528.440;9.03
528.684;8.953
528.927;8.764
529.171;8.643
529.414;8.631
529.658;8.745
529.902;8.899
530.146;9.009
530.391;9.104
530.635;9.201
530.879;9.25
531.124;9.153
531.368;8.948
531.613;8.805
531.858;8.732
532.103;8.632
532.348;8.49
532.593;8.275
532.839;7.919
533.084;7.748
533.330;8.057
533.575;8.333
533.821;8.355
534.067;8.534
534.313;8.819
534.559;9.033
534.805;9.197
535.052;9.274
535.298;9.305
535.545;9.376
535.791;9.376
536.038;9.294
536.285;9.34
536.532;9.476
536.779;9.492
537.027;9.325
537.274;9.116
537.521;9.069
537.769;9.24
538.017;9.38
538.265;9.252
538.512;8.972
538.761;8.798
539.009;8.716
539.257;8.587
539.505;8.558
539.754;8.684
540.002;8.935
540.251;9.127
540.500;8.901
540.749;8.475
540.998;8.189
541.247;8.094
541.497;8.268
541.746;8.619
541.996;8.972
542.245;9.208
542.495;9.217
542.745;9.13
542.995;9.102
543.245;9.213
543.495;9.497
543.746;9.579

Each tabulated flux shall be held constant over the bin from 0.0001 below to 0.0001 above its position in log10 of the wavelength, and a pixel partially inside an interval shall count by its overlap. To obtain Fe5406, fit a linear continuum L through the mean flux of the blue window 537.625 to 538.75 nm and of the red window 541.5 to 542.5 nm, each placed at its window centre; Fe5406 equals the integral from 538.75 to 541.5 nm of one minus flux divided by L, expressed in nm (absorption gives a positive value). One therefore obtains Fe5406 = 0.12 nm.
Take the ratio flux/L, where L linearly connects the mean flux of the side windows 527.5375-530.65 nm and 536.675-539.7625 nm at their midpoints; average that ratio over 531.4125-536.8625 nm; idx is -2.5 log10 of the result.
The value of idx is 0.02 mag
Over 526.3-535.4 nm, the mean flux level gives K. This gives 8.62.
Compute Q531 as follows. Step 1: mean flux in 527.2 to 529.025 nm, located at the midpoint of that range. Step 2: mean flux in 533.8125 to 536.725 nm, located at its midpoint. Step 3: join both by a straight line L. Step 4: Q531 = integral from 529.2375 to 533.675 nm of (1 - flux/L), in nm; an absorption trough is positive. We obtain 0.113 nm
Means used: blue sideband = 8.66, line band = 8.66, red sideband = 9.15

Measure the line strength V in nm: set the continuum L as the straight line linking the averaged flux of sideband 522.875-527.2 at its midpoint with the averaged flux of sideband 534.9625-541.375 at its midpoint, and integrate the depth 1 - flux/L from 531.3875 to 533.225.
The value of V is 0.08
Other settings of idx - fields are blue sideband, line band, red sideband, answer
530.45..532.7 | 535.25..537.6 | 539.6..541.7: -0.07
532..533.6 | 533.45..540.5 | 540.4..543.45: -0.07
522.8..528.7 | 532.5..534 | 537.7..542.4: 0.07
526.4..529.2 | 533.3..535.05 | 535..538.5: 0.04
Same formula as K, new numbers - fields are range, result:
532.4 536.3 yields 8.74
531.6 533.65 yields 8.31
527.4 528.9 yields 8.79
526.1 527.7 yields 7.94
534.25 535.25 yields 9.11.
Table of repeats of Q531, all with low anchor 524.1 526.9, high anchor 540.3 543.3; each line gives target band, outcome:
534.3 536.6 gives -0.13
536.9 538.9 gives -0.08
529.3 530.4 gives -0.01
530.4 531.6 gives -0.04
